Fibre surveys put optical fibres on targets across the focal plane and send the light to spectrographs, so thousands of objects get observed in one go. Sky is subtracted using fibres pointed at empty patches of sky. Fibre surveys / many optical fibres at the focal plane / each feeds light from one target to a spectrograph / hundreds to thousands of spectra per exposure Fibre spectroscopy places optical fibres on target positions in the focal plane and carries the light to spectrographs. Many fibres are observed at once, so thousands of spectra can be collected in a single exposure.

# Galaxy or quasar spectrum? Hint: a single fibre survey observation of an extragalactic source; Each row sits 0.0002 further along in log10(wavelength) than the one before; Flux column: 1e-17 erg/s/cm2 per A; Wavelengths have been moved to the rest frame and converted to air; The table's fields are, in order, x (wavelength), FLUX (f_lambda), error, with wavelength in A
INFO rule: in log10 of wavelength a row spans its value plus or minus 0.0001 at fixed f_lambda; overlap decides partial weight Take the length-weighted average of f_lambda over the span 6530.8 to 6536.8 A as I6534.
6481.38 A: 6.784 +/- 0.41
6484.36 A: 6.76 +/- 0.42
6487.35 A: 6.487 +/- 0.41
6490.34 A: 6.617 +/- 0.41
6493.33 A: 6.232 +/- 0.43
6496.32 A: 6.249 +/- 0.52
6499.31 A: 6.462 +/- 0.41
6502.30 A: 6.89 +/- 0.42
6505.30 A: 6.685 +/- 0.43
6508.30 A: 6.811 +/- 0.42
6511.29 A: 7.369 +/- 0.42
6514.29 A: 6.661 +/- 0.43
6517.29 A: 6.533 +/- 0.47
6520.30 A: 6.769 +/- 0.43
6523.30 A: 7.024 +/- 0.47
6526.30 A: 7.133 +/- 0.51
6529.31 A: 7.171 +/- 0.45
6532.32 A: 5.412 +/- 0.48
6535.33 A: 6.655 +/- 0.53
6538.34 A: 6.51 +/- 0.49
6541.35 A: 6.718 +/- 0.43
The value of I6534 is 6.03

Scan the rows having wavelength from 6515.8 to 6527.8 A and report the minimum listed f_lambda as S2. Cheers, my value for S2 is 6.533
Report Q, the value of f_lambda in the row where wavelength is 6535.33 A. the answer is 6.655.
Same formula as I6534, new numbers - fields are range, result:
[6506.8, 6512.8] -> 7.1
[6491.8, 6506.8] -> 6.5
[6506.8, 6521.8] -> 6.83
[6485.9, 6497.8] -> 6.4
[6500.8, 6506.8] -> 6.78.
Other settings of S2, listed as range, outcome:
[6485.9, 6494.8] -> 6.232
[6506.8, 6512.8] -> 6.811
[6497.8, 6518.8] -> 6.462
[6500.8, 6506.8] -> 6.685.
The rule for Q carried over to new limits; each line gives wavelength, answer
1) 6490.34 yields 6.617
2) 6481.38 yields 6.784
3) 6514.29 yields 6.661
